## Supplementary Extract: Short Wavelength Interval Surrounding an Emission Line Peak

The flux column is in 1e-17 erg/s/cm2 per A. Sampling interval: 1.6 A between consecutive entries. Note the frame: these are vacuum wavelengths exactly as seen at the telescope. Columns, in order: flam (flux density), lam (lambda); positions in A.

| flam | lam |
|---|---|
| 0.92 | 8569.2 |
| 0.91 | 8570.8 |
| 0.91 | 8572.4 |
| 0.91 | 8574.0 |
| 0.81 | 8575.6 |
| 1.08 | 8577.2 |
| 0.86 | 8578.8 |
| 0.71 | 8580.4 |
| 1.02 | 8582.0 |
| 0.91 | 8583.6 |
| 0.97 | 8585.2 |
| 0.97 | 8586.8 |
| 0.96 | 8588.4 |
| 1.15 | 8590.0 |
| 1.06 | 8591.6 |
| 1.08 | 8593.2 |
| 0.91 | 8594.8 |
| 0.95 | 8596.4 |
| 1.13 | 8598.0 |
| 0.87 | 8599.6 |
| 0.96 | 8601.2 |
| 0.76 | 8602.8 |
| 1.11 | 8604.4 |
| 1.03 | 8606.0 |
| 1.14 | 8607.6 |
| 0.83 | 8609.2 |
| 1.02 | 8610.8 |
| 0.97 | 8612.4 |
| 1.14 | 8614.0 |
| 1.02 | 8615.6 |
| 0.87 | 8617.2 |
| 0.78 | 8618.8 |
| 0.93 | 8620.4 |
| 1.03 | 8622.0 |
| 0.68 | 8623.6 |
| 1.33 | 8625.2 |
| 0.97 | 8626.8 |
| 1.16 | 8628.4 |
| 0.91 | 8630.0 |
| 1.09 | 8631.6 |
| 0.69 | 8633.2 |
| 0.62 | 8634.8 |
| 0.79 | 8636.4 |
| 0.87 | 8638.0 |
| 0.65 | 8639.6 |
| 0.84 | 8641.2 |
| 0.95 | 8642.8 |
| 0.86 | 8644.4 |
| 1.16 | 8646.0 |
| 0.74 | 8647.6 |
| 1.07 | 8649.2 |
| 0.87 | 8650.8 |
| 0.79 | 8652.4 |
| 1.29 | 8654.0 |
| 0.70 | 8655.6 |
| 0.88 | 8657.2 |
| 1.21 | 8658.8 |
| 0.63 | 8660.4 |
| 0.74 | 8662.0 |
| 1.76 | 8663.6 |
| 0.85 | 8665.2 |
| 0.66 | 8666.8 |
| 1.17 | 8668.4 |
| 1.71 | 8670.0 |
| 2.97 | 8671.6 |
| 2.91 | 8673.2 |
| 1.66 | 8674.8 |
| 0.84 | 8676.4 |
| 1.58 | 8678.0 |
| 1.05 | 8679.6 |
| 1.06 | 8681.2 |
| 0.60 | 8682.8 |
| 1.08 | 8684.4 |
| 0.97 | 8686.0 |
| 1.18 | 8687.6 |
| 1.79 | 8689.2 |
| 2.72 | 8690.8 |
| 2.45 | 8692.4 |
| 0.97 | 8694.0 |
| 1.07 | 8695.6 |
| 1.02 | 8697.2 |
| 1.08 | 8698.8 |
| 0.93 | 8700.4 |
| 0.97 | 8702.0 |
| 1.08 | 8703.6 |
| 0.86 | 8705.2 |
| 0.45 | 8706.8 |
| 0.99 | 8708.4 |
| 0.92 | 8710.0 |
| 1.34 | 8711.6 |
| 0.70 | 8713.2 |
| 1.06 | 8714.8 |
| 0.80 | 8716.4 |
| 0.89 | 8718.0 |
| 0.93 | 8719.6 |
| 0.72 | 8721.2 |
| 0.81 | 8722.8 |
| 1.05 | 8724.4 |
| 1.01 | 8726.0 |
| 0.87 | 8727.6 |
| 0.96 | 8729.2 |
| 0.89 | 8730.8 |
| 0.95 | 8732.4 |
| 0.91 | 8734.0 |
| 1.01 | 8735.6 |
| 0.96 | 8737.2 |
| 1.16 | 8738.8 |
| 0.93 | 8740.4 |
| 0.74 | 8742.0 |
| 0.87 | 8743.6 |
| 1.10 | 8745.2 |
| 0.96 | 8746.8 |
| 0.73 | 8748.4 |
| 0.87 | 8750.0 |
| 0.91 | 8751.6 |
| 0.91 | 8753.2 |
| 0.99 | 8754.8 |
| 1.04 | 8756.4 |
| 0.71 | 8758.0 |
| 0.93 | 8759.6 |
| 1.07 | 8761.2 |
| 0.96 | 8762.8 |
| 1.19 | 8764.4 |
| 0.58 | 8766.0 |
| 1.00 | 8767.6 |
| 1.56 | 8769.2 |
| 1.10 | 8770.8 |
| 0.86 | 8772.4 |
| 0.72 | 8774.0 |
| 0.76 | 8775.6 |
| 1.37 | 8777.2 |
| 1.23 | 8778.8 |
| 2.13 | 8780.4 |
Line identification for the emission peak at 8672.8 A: [S II]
